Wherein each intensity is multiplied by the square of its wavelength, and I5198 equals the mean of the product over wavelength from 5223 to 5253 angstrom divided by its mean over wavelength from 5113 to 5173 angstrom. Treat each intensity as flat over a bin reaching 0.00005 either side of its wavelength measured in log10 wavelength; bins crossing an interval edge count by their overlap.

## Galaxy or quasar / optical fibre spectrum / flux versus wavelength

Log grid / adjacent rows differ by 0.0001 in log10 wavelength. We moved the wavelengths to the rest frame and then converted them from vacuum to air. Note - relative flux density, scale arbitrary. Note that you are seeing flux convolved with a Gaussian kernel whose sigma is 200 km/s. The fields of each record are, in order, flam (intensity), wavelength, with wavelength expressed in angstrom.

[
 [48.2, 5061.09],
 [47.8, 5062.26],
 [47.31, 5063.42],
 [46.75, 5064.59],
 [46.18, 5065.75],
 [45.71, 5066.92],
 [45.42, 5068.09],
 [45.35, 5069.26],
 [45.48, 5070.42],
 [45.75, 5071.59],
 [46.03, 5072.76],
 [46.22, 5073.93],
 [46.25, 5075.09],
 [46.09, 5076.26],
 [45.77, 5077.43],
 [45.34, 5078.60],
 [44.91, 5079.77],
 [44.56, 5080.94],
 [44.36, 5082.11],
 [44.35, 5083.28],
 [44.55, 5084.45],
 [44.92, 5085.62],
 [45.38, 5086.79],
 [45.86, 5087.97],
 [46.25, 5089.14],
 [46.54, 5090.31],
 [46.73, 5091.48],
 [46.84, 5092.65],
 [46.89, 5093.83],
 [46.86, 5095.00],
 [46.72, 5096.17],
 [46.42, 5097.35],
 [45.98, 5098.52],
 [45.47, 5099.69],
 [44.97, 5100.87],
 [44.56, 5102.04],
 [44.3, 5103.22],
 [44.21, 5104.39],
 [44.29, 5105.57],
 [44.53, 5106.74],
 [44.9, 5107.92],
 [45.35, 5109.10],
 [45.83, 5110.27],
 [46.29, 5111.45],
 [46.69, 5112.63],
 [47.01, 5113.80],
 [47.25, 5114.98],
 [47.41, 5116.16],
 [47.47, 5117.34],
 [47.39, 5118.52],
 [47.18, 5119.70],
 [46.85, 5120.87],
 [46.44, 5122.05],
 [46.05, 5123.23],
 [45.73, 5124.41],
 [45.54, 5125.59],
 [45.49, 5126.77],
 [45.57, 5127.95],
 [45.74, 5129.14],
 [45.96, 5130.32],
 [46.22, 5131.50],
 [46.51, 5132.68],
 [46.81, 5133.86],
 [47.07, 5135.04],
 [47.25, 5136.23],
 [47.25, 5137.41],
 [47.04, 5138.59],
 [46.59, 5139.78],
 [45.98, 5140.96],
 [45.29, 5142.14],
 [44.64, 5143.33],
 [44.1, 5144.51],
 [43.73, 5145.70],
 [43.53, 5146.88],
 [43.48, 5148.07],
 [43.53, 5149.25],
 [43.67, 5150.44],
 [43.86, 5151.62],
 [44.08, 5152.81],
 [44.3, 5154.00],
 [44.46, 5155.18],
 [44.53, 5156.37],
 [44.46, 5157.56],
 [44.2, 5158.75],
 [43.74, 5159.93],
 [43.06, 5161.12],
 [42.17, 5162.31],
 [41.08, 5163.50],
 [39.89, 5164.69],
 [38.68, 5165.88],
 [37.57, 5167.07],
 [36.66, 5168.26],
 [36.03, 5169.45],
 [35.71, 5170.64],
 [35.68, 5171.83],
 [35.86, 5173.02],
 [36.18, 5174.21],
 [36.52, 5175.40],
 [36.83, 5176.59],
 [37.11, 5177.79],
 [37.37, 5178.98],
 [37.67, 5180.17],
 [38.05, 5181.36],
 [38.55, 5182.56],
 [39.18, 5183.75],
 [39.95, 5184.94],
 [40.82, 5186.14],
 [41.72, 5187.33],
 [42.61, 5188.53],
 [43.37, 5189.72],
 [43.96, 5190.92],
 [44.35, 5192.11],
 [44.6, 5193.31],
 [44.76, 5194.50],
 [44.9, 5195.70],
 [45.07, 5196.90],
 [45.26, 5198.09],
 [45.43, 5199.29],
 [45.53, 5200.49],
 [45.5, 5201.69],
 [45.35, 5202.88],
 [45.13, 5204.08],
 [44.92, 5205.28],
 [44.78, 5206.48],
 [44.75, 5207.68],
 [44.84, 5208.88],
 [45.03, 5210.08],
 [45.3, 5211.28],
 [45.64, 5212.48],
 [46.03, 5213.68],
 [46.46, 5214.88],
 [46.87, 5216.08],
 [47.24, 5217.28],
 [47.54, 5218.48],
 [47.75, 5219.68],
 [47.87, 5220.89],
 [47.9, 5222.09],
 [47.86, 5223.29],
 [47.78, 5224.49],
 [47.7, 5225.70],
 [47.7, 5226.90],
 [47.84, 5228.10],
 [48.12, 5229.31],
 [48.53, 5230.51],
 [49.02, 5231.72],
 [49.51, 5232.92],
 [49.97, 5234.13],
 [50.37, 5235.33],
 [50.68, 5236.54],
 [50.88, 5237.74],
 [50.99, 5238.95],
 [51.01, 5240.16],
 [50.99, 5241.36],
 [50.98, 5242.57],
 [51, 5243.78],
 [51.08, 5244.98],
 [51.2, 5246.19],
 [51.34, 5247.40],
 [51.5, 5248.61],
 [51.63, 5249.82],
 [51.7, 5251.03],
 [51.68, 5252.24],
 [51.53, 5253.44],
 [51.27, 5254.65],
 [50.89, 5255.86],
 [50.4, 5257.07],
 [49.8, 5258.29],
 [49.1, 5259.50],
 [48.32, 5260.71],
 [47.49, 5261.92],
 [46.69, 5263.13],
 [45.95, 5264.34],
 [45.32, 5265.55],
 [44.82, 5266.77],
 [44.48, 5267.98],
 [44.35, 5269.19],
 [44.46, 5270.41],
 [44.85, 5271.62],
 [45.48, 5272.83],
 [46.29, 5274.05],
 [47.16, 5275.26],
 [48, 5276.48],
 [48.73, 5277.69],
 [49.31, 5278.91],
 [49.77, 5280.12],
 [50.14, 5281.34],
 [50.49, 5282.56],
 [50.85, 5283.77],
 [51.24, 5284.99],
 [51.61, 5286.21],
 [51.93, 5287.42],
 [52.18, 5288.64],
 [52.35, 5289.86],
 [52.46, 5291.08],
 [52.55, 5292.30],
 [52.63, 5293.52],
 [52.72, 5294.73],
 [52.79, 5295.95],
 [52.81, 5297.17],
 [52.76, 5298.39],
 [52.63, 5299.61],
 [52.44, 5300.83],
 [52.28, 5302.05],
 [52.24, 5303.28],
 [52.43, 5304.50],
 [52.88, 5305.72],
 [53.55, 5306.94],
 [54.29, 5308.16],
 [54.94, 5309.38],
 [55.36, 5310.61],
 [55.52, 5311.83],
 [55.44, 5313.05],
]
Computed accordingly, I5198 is 1.2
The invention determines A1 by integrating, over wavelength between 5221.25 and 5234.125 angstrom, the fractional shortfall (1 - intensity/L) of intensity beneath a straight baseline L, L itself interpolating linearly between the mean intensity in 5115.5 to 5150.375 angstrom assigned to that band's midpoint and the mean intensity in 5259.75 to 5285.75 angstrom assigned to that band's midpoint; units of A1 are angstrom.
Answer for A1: -0.4 angstrom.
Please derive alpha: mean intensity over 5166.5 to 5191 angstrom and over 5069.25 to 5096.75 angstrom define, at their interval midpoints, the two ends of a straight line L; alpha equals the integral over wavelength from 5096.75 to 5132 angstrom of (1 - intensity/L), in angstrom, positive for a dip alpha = -2.1 angstrom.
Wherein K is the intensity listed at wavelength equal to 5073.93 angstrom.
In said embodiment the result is 46.22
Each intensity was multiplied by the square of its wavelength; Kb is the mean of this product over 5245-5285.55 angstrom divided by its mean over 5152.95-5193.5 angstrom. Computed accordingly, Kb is 1.25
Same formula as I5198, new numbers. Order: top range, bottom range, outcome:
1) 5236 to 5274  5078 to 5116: 1.14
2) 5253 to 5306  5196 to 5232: 1.10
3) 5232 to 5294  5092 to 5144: 1.14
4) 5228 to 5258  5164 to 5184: 1.39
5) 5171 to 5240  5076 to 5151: 1.01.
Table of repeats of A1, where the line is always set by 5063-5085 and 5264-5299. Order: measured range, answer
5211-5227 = 0.3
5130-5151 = 0.6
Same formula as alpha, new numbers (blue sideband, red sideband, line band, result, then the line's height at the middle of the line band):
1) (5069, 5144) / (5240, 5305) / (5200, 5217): 1.04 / 48.4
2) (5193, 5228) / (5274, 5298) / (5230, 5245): -0.80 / 47.8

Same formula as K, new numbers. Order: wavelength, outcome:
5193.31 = 44.6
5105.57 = 44.29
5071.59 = 45.75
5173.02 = 35.86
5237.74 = 50.88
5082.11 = 44.36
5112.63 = 46.69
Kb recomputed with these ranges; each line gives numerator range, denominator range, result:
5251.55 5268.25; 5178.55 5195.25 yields 1.21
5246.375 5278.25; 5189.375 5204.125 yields 1.10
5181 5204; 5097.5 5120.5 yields 0.97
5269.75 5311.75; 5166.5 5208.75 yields 1.29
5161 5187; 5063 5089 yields 0.87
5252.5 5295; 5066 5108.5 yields 1.16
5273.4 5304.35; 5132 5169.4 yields 1.23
